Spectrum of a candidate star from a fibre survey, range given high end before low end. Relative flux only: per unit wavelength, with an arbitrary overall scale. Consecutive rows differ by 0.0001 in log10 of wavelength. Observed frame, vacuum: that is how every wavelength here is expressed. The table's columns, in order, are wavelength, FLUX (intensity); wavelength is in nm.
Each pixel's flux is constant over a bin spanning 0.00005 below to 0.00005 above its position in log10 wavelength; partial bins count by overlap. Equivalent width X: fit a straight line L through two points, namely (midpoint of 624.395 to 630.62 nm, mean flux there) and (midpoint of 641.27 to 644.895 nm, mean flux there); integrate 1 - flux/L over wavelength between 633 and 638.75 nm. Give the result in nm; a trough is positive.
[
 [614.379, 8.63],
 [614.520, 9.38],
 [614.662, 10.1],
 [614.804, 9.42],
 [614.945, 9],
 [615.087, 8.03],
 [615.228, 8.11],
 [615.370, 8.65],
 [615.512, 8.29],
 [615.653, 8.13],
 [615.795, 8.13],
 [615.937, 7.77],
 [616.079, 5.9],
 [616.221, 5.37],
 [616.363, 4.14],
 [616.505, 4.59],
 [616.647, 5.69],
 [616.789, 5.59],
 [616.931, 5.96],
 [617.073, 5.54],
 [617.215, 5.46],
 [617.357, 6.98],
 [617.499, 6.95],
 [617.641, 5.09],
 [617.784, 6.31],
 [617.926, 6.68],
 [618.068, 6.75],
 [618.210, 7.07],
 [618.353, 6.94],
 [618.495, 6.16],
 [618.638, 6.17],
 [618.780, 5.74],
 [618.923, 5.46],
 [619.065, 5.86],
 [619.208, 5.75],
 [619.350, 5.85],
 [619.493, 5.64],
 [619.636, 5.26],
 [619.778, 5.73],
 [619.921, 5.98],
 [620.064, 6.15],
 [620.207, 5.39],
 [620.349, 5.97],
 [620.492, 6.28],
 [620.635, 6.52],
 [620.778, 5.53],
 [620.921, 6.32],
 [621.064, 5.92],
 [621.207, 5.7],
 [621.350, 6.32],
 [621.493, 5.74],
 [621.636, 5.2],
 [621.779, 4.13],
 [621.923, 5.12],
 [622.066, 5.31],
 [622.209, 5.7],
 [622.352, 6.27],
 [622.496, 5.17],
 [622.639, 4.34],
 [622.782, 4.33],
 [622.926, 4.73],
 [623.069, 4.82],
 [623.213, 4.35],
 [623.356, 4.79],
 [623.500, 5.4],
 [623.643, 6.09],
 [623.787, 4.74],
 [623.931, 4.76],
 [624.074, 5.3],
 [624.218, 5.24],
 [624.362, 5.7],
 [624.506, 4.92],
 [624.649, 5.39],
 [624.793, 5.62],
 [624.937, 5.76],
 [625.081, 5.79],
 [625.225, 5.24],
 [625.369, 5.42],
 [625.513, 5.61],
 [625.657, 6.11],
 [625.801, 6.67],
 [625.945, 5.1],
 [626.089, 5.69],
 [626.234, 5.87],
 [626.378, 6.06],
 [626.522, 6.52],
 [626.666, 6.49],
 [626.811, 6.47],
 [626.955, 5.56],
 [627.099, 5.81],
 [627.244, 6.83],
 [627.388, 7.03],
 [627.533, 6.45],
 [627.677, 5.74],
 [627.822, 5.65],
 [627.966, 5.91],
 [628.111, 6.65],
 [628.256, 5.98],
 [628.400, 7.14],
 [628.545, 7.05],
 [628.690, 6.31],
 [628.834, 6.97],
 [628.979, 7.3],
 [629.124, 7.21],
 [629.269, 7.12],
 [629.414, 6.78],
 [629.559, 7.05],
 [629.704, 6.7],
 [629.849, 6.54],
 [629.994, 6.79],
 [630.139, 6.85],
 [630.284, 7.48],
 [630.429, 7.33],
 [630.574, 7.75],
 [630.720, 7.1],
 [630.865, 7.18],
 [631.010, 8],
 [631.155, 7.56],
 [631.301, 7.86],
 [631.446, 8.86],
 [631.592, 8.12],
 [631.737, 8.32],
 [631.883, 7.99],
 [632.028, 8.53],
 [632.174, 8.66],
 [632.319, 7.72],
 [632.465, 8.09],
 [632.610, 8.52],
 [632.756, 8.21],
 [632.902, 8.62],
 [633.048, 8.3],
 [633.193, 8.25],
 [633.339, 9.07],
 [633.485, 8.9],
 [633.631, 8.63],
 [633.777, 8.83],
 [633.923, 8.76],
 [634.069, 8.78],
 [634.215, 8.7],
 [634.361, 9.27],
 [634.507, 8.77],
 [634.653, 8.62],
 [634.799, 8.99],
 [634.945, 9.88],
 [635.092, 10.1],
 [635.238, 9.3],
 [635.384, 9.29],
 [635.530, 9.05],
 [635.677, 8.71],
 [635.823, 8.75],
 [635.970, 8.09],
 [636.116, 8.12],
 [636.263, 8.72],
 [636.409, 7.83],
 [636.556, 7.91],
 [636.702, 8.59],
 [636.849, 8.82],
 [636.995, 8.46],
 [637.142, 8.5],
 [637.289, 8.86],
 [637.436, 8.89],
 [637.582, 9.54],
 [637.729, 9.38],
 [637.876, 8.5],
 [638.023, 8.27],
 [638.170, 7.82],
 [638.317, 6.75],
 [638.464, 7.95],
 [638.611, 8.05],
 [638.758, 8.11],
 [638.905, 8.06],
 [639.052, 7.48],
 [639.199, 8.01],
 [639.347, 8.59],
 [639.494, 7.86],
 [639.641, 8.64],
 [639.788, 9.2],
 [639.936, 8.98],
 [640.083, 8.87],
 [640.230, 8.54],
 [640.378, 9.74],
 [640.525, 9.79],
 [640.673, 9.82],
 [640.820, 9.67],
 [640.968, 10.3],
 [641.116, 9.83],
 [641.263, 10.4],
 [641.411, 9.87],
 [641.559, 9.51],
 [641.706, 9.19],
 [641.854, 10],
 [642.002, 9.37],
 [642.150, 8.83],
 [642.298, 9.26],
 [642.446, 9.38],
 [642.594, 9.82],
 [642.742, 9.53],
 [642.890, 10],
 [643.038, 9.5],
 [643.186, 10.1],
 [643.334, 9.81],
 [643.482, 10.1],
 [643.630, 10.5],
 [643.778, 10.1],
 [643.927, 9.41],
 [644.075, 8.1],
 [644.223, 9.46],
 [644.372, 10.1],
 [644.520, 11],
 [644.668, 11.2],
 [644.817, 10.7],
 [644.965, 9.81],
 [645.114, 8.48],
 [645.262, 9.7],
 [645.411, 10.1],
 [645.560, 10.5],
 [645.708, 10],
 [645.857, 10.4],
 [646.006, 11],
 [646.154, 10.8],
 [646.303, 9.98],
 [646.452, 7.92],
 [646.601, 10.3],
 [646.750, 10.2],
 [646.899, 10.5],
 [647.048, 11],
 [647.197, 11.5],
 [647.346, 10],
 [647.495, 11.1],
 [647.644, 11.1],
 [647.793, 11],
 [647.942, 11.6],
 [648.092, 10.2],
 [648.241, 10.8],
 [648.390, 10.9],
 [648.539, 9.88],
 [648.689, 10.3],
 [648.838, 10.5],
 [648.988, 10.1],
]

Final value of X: -0.35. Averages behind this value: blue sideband 6.33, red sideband 9.8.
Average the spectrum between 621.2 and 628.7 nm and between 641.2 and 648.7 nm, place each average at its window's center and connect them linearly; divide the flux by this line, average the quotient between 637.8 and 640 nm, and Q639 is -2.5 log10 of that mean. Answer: 0.08 mag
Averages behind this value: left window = 5.66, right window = 10.1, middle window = 8.15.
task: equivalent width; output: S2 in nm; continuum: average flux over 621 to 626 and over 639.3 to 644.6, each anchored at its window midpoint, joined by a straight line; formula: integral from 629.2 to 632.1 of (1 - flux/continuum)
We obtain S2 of -0.22 nm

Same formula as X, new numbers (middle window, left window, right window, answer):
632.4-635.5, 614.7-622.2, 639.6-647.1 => -0.14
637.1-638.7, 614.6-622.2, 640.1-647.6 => 0.12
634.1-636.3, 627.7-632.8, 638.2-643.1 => -0.22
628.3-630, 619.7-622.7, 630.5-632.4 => 0.13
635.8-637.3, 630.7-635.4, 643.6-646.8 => 0.09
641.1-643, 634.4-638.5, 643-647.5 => -0.01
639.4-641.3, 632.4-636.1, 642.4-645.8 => 0.03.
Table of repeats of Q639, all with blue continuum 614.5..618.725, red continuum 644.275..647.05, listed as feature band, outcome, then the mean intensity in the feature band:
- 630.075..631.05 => 0.15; 7.37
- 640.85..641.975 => -0.02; 9.84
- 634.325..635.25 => -0.04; 9.27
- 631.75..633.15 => 0.05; 8.3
